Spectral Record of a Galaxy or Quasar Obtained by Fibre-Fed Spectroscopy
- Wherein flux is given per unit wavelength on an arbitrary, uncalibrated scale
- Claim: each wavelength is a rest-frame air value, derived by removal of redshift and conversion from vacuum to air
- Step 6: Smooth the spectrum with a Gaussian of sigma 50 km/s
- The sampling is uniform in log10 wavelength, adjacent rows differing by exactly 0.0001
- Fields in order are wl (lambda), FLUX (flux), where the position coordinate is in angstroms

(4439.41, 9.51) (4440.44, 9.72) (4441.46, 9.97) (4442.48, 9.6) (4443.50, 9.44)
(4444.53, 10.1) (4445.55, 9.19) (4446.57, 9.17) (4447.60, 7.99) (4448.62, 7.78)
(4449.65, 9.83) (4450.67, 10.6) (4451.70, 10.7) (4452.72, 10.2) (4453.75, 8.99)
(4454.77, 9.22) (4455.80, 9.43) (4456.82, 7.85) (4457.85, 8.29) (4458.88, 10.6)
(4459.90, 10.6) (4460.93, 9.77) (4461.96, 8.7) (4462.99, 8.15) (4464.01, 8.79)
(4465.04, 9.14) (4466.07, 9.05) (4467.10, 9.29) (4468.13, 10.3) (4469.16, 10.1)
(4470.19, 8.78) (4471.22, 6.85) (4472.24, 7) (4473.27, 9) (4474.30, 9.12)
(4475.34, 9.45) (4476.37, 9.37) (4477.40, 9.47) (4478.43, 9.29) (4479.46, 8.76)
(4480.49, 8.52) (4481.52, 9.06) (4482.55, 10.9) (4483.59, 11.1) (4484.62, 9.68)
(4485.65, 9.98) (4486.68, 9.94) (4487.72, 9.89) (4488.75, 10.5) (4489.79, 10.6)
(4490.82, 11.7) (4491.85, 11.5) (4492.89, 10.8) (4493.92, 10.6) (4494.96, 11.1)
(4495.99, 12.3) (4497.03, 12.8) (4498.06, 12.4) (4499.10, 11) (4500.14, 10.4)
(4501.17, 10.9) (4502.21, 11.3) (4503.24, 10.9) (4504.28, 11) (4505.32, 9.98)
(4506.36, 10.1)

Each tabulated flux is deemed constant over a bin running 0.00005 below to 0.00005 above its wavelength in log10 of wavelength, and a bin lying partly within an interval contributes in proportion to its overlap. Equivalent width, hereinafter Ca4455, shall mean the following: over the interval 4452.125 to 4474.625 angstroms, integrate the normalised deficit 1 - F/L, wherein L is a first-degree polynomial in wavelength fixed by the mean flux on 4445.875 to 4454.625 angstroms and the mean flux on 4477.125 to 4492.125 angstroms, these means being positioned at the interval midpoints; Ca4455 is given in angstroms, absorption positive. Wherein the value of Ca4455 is 1.4 angstroms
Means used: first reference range 9.4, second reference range 10.1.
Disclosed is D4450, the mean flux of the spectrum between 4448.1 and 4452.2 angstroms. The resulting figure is 9.72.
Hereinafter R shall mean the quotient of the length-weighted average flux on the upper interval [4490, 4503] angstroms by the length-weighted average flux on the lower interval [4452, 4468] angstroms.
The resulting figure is 1.2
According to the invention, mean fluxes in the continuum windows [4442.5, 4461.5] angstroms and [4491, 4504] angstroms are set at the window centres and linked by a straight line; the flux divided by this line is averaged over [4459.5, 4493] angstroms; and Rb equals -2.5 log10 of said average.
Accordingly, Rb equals 0.10 mag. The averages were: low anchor 9.43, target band 9.53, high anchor 11.3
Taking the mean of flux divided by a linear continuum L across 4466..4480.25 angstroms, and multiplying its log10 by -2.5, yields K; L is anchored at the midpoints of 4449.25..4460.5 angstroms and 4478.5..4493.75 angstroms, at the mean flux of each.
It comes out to 0.11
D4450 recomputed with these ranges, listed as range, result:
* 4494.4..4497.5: 12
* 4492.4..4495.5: 10.9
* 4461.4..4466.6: 8.77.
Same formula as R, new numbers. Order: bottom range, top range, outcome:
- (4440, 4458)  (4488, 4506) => 1.19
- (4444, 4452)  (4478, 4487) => 1.03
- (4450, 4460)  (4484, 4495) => 1.10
